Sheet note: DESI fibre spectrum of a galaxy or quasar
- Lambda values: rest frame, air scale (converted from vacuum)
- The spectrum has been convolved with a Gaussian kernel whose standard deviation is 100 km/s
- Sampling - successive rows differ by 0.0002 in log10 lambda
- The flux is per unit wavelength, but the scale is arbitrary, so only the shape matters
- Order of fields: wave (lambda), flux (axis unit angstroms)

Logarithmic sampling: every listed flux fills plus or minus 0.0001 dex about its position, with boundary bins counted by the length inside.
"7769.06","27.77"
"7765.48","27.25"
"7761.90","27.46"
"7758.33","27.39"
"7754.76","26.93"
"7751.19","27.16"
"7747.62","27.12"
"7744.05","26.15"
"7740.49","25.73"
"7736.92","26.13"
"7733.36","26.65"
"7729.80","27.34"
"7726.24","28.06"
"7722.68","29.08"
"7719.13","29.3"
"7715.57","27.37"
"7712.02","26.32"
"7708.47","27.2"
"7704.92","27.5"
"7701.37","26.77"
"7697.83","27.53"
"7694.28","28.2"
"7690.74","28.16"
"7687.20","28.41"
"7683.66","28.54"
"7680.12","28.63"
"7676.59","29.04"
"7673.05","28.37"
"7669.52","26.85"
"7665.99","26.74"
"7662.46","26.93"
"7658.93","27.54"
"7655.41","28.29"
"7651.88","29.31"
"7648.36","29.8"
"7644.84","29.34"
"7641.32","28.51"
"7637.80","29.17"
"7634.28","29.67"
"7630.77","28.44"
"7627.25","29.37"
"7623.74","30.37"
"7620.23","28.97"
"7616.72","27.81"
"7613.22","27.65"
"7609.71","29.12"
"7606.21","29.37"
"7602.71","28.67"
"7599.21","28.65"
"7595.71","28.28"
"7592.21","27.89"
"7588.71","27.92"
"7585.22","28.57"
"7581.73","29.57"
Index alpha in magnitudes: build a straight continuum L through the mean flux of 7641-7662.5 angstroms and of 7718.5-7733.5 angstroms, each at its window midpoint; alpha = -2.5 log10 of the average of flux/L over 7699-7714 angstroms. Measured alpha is 0.051 mag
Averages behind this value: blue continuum 28.7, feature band 27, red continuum 28.2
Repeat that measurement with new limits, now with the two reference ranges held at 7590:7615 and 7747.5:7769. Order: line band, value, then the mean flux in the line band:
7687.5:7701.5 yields 0.00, 27.9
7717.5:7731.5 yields -0.04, 28.4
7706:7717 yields 0.03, 27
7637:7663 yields -0.02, 28.7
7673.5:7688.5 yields -0.03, 28.6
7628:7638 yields -0.03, 29.1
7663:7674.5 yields 0.03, 27.3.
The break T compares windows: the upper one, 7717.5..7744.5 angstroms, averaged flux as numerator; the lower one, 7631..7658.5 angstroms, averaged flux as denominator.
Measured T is 0.94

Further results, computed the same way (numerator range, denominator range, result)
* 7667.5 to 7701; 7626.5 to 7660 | 0.97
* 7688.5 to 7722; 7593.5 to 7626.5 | 0.96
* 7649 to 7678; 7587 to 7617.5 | 0.98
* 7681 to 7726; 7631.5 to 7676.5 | 0.98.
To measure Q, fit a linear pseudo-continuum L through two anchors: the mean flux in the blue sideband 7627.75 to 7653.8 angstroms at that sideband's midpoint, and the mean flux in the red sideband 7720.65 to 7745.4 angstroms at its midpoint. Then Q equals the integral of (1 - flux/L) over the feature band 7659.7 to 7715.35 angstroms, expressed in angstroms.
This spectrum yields 0.9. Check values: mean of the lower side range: 29.2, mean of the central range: 27.7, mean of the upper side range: 27.1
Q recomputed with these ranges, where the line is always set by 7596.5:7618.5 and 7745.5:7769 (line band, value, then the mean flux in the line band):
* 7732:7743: 0.5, 26.2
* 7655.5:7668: 0.4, 27.2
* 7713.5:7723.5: -0.3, 28.5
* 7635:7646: -0.3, 29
